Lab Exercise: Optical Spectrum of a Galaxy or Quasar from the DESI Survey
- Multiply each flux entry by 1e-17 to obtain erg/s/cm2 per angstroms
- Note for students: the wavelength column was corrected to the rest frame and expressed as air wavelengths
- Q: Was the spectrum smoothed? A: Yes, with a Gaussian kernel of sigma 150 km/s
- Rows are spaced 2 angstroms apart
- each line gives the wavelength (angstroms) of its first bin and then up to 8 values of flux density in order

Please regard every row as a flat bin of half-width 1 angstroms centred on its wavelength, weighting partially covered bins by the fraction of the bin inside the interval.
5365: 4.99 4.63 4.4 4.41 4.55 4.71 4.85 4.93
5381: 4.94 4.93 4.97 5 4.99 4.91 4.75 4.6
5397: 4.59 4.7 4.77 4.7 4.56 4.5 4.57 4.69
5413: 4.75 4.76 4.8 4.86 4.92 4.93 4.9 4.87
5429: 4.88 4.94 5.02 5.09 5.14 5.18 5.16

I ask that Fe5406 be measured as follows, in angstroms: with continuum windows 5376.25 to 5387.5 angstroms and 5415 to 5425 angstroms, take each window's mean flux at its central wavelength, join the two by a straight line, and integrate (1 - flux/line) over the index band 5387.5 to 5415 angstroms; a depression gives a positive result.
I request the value 1.1 angstroms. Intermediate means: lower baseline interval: 4.94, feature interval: 4.71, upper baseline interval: 4.87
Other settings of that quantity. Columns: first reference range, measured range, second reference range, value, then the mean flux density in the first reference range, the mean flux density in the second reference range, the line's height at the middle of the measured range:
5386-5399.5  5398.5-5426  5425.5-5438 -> 0.8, 4.79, 4.99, 4.89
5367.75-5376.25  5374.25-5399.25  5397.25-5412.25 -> -1.4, 4.53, 4.64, 4.58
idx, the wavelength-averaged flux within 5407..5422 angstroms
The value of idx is 4.75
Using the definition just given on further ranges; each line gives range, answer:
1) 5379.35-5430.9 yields 4.8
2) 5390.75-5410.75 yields 4.66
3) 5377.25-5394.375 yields 4.92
